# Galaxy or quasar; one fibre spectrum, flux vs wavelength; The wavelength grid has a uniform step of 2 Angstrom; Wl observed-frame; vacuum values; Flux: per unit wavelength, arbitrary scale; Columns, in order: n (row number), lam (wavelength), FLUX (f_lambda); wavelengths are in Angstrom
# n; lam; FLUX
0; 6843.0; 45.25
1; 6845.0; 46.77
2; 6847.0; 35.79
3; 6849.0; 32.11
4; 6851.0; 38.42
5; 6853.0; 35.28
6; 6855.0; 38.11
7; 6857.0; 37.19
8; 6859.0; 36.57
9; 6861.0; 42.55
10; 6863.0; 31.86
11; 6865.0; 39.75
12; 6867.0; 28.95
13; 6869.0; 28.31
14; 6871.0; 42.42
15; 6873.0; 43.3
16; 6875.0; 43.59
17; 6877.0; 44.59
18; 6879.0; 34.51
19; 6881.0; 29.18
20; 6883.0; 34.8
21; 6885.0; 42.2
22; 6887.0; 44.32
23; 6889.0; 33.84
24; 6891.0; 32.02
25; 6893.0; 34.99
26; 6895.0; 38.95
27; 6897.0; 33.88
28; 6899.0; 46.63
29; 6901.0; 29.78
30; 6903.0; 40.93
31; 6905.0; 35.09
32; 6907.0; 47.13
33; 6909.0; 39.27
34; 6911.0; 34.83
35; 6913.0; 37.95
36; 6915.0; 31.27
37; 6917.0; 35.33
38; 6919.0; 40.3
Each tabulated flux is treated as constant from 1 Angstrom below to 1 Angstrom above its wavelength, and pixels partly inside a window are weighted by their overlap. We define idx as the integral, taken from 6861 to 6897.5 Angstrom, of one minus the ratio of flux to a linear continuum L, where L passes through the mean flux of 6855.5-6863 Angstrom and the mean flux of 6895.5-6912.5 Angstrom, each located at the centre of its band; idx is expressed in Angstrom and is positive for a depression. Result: 1.10 Angstrom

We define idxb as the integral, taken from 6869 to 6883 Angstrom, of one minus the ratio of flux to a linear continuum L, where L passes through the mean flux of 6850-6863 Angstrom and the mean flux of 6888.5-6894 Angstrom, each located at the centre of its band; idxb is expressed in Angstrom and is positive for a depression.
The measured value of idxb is -1.2 Angstrom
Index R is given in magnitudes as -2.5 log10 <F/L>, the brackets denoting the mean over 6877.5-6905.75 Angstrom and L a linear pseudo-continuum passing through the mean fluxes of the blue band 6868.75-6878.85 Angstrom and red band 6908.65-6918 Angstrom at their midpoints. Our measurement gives 0.05 mag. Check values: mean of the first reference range 40.8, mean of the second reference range 35.5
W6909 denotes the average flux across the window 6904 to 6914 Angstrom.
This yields 38.9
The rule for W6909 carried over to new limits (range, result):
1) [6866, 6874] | 35.7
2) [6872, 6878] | 43.8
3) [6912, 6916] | 34.6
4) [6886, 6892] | 36.7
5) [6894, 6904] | 38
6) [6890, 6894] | 33.5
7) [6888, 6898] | 34.7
